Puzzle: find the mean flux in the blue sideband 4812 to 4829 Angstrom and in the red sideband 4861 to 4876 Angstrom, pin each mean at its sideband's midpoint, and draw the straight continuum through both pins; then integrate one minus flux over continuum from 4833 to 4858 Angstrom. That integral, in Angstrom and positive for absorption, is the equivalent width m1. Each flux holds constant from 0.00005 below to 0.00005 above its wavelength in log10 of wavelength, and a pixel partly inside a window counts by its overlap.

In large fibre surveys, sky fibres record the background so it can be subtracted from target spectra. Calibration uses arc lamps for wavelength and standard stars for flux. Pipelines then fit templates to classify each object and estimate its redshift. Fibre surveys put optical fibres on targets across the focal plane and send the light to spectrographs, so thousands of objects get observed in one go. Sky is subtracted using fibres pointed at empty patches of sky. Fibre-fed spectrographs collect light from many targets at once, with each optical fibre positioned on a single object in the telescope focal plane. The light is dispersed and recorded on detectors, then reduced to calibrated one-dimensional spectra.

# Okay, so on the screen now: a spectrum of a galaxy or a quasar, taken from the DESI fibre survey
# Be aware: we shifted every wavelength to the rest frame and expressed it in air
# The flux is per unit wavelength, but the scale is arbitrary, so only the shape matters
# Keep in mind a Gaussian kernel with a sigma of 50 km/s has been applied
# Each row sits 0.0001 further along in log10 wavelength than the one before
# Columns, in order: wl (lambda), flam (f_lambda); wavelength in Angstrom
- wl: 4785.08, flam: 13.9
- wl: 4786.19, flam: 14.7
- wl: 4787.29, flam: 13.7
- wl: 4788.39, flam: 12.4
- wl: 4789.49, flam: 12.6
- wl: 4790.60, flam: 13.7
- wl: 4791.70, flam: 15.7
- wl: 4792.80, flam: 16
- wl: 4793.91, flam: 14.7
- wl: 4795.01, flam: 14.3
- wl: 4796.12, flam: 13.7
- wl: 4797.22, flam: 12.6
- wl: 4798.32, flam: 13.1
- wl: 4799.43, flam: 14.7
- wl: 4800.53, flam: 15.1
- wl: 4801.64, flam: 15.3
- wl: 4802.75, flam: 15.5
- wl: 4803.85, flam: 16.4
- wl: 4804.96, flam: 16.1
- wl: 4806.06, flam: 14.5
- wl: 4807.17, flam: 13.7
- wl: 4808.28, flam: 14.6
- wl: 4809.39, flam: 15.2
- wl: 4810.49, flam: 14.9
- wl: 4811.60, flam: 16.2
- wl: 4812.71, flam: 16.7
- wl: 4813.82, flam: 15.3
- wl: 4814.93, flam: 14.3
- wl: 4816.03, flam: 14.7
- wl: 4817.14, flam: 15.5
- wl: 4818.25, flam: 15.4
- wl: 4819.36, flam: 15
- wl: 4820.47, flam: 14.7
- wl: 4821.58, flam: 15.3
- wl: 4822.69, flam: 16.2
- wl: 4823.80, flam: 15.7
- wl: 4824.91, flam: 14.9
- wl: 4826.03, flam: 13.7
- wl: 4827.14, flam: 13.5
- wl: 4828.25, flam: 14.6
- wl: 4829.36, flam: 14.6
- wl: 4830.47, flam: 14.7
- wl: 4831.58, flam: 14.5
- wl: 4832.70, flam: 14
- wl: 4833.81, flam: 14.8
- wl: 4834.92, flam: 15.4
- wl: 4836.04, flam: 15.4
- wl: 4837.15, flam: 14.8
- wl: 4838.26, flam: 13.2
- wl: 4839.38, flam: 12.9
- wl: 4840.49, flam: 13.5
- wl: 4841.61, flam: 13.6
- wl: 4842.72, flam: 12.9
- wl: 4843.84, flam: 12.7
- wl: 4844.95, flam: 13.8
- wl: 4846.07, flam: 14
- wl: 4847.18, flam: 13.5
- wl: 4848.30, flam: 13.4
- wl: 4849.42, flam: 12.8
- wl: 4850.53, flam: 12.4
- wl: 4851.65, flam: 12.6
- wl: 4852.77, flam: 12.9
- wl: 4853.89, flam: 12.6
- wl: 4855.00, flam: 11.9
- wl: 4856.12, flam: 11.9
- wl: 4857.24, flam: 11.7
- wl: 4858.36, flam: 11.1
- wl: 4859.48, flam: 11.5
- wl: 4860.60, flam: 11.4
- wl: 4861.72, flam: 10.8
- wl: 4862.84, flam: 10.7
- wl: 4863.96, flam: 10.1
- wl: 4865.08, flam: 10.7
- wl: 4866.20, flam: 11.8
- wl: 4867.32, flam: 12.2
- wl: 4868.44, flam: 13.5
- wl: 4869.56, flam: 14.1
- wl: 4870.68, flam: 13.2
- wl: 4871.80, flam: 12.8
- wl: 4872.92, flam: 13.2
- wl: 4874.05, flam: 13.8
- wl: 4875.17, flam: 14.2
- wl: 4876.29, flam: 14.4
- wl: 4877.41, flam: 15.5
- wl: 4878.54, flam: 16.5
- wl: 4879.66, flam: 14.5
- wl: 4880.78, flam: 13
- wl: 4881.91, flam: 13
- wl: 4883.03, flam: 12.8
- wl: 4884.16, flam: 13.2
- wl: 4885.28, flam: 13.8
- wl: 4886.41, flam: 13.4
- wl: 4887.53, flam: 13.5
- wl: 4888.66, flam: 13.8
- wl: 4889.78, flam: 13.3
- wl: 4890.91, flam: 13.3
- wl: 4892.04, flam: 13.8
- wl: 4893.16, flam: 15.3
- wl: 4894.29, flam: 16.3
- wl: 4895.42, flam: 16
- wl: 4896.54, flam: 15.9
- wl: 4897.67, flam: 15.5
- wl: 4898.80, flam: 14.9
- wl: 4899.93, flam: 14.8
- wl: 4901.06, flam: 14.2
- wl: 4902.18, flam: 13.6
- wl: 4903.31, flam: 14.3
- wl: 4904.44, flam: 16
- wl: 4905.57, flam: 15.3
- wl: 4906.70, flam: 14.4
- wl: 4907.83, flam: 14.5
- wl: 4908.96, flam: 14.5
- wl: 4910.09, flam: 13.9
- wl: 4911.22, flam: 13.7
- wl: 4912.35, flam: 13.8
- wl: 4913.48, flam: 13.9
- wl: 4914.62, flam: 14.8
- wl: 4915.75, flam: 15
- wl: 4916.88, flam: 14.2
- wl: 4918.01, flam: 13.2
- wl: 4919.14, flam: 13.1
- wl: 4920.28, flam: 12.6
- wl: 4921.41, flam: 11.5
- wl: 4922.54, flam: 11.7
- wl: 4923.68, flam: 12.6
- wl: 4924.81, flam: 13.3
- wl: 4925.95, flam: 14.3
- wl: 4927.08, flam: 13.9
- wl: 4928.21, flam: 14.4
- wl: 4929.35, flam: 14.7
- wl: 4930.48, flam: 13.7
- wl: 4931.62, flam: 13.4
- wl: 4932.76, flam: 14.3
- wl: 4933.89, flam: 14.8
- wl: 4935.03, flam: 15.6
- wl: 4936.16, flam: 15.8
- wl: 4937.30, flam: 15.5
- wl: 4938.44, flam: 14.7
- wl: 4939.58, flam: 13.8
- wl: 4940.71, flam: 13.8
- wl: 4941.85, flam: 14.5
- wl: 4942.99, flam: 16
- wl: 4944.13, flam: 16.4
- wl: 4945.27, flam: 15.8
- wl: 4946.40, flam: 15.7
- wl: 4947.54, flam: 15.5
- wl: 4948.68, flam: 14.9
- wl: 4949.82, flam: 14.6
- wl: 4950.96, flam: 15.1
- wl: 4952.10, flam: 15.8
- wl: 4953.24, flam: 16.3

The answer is 0.7 Angstrom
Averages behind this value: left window 15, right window 12.4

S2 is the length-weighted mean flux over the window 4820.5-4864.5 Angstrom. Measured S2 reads 13.3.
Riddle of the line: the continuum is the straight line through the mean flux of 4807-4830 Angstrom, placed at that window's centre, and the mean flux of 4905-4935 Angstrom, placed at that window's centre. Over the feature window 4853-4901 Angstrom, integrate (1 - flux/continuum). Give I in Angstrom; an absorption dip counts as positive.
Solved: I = 3.3 Angstrom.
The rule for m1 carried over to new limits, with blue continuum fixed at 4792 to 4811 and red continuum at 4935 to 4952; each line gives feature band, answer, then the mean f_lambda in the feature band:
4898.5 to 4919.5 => 1.1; 14.3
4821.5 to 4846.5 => 1.0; 14.3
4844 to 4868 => 4.5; 12.1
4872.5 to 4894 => 1.5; 13.9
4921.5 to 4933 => 1.2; 13.5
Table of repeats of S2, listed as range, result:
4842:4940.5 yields 13.6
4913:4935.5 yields 13.7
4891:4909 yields 14.9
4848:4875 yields 12.2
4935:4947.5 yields 15.2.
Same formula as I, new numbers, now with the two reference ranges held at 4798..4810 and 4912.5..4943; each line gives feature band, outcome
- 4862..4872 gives 1.7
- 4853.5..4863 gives 2.0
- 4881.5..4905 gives -0.1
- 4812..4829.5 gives -0.2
